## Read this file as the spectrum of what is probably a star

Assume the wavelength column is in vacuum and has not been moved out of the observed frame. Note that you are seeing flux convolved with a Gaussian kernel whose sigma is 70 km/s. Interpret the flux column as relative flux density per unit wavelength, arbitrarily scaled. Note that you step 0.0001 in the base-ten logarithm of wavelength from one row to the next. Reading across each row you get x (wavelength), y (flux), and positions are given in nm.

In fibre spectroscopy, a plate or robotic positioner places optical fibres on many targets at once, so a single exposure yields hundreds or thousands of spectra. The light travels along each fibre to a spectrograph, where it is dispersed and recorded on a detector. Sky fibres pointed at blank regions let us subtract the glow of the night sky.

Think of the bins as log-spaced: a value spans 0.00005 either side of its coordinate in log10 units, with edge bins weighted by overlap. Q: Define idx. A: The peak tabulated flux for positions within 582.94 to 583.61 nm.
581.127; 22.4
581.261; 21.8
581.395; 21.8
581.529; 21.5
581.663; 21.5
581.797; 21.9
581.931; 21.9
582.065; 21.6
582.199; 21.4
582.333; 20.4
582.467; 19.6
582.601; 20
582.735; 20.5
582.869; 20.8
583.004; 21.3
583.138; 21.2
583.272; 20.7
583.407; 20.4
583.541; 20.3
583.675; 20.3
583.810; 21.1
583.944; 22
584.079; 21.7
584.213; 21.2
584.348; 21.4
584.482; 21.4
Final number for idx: 21.3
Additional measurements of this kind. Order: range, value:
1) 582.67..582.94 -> 20.8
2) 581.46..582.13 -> 21.9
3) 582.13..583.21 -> 21.4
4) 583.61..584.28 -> 22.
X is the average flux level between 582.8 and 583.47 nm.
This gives 20.9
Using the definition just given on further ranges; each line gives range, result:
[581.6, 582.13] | 21.7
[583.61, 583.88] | 20.7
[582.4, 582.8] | 20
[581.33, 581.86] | 21.7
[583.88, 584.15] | 21.8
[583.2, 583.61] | 20.5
